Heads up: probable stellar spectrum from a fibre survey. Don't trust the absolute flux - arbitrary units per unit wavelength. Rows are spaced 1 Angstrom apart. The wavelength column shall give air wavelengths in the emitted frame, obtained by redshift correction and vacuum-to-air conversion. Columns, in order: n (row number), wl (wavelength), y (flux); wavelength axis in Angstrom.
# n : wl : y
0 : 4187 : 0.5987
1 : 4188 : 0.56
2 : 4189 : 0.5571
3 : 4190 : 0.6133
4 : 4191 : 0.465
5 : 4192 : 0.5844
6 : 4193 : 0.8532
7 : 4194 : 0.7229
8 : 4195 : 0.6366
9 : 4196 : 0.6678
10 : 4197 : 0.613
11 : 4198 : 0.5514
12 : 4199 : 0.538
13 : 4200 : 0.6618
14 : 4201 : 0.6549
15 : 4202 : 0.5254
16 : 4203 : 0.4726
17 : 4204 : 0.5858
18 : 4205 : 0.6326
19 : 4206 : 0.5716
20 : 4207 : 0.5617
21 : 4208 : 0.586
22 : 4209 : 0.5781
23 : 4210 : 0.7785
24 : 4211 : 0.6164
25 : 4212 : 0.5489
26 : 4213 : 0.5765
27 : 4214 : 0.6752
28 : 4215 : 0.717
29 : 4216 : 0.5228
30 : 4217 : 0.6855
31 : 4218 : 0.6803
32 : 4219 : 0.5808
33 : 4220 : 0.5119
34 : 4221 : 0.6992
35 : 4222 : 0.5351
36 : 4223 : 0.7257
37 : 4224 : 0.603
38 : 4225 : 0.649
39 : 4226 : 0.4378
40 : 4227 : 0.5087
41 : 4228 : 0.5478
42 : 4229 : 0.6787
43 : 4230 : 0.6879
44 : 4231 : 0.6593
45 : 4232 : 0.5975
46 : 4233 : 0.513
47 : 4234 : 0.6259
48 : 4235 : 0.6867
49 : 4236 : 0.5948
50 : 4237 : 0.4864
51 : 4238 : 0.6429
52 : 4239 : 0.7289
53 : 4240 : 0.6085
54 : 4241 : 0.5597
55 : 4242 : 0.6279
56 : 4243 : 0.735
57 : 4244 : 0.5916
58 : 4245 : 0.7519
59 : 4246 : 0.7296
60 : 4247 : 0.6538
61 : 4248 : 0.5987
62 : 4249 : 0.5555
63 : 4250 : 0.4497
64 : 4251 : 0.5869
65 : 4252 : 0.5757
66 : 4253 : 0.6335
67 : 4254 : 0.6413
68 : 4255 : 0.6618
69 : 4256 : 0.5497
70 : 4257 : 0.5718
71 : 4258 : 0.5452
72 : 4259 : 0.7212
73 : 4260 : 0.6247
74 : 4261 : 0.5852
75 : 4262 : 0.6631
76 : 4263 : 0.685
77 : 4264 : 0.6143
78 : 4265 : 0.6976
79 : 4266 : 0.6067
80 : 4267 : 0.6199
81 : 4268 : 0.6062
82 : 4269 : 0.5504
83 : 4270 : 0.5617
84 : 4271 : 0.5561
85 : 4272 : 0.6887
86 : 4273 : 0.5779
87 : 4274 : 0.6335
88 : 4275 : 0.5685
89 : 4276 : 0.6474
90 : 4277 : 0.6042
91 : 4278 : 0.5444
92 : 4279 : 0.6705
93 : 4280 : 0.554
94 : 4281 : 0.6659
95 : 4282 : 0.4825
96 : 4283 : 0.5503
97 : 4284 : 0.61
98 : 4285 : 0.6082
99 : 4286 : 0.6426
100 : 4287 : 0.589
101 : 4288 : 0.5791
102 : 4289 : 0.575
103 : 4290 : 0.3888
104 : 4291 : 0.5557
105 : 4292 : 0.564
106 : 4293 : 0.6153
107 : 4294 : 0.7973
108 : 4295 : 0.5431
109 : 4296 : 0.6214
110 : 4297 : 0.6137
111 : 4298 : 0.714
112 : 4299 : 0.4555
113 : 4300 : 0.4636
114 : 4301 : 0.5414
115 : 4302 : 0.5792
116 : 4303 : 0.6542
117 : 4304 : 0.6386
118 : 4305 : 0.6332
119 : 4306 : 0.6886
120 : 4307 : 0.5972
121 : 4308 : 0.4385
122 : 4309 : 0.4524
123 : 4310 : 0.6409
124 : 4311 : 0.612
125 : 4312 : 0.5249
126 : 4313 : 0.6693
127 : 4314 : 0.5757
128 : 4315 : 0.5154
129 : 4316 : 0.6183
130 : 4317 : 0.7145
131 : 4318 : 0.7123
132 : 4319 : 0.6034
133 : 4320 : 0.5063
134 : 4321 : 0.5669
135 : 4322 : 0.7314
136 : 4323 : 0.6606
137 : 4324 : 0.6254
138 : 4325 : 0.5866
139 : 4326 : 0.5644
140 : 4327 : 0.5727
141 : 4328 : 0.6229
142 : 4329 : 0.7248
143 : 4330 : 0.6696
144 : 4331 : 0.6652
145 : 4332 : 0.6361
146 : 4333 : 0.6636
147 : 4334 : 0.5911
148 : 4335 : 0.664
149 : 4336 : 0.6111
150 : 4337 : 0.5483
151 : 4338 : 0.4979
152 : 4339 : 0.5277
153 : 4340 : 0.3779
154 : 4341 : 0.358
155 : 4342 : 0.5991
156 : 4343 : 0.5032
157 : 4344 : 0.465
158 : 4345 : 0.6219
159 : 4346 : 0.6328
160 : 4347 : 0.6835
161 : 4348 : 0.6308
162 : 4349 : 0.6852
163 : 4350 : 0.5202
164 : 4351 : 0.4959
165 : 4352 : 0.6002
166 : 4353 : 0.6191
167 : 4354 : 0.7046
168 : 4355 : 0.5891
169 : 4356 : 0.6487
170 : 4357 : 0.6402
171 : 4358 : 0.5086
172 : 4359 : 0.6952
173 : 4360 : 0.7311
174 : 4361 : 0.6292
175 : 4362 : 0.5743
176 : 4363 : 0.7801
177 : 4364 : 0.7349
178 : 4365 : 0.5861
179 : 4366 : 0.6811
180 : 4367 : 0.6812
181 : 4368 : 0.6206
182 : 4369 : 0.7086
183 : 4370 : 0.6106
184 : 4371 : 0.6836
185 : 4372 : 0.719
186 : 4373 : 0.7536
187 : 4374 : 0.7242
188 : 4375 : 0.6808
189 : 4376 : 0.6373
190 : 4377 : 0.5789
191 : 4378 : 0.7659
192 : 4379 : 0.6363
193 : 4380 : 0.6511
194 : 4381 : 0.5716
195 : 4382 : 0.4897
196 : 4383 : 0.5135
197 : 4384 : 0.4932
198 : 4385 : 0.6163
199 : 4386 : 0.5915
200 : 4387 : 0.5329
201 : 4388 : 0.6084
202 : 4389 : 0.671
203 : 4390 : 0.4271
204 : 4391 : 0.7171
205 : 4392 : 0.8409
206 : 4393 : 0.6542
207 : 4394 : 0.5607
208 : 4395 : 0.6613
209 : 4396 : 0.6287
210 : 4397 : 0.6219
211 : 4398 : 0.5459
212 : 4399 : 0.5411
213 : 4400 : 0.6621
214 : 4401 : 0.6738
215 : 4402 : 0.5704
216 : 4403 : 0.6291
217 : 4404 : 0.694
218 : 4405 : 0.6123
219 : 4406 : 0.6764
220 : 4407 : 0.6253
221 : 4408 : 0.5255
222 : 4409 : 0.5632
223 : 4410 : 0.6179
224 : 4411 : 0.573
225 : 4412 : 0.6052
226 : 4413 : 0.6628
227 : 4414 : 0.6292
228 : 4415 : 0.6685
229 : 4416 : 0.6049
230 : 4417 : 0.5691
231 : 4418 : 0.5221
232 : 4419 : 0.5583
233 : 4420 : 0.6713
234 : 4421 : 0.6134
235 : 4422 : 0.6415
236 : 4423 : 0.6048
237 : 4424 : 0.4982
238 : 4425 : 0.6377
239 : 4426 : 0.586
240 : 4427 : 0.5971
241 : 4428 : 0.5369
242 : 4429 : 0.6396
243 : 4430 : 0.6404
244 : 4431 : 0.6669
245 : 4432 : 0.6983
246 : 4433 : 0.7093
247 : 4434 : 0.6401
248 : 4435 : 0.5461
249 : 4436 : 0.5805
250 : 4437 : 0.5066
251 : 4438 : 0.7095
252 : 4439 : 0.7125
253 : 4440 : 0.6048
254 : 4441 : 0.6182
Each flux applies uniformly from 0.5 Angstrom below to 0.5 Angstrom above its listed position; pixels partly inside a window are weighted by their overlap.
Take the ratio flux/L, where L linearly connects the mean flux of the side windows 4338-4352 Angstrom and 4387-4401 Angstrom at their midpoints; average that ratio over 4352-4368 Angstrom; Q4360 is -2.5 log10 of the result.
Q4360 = -0.14 mag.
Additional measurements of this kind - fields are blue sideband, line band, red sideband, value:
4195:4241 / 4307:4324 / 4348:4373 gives 0.06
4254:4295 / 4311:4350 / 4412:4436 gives 0.02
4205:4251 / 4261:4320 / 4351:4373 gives 0.06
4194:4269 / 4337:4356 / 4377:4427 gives 0.09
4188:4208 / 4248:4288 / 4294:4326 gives 0.00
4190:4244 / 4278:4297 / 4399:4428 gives 0.04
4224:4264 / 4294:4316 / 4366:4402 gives 0.06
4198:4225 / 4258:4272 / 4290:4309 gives -0.05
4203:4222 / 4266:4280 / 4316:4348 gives 0.01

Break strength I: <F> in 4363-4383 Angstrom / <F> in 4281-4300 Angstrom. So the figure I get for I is 1.1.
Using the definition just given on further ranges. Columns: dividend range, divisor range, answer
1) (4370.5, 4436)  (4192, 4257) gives 1.01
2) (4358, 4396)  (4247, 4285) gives 1.07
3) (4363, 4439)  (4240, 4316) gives 1.04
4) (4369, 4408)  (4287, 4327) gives 1.06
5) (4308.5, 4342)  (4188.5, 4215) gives 0.97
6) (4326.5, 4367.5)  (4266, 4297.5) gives 1.03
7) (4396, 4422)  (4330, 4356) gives 1.05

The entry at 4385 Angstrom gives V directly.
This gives 0.6163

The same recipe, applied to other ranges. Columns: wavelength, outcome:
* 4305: 0.6332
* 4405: 0.6123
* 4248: 0.5987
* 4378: 0.7659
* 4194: 0.7229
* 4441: 0.6182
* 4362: 0.5743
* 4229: 0.6787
